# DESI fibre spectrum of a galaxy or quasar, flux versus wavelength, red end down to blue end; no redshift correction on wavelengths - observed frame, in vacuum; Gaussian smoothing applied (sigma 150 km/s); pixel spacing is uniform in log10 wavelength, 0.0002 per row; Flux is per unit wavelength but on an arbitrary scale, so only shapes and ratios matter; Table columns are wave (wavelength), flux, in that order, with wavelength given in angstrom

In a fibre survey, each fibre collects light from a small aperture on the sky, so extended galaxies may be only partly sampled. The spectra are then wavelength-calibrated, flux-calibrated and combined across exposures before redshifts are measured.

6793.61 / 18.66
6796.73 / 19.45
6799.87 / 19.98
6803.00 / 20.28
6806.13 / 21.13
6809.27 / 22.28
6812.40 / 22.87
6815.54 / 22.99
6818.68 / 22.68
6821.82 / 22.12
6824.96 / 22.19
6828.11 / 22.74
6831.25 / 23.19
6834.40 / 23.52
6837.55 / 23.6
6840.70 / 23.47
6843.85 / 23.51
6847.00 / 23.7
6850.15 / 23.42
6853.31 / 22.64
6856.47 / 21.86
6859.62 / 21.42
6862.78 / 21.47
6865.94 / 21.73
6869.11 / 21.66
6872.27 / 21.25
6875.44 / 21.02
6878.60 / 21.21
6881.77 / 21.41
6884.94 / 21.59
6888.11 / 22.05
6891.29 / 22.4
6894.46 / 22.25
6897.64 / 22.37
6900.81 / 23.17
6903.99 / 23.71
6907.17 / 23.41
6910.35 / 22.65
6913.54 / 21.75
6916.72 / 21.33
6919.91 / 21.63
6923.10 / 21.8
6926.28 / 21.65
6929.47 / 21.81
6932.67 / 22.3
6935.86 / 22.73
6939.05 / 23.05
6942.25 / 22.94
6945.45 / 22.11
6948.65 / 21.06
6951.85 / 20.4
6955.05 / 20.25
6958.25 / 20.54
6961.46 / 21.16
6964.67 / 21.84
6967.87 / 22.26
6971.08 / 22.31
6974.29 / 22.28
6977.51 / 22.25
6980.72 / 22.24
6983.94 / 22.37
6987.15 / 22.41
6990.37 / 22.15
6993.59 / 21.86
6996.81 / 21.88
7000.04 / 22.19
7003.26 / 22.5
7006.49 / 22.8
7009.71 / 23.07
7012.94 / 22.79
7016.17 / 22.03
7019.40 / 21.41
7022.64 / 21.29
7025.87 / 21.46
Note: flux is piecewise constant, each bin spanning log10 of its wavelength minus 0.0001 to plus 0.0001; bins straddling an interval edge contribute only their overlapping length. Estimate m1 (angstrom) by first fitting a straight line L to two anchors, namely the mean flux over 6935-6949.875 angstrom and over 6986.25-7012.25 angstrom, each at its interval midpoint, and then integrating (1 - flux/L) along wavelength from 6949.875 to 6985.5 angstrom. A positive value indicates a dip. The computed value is 1.2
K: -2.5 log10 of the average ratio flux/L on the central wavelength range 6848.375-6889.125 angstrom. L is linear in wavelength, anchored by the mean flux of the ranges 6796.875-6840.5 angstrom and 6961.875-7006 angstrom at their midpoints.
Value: 0.02 mag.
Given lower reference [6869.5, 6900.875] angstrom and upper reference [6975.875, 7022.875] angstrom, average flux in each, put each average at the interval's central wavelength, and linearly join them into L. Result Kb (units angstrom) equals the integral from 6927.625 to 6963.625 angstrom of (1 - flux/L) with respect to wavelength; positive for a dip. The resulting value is 0.60 angstrom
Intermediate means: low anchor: 21.8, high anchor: 22.2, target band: 21.7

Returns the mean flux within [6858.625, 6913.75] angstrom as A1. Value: 22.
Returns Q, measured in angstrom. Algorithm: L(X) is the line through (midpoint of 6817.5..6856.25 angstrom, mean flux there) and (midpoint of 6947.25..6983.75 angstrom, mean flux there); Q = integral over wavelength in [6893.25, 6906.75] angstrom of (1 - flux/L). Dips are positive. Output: -0.4 angstrom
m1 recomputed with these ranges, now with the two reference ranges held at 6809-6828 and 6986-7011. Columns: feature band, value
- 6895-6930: 0.2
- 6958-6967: 0.4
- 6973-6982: 0.0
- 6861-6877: 0.8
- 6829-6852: -0.9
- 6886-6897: 0.1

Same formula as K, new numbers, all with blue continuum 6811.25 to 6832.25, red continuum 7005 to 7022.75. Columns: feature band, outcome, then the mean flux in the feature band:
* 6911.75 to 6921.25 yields 0.05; 21.6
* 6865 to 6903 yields 0.03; 21.9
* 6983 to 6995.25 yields 0.01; 22.2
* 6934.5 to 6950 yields 0.00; 22.4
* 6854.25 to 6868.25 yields 0.05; 21.7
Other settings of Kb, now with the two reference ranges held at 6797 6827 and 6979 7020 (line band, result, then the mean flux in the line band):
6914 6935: 0.3 angstrom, 21.8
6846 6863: -0.5 angstrom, 22.5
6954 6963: 0.6 angstrom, 20.7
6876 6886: 0.3 angstrom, 21.4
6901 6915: -0.6 angstrom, 22.9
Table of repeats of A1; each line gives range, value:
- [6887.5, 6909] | 22.8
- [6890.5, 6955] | 22.2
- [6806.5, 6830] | 22.5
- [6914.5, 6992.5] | 21.9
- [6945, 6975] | 21.4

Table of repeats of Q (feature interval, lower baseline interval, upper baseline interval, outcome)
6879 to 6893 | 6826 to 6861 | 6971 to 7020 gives 0.61 angstrom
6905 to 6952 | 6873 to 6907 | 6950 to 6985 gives -0.49 angstrom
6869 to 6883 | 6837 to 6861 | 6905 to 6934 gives 0.83 angstrom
